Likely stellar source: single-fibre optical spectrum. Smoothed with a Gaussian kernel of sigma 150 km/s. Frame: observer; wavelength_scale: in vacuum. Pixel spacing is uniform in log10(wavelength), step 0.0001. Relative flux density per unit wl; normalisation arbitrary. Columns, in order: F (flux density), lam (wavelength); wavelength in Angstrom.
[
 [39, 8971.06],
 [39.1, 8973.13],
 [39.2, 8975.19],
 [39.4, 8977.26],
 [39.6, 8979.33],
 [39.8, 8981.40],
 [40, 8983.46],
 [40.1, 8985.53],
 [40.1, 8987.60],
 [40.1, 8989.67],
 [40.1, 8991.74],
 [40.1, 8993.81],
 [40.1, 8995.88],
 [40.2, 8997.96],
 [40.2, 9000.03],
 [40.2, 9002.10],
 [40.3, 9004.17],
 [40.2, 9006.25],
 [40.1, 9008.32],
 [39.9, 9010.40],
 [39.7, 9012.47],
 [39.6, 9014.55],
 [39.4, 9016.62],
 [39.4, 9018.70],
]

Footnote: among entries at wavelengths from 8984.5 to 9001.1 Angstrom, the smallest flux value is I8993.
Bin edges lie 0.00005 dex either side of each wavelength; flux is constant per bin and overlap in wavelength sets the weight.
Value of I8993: 40.1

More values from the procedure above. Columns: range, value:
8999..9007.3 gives 40.2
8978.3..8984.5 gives 39.6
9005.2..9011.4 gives 39.9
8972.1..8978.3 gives 39.1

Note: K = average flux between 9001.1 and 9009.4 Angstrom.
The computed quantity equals 40.2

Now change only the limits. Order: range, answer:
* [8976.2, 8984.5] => 39.7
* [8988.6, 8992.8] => 40.1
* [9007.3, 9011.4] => 39.9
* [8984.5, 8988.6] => 40.1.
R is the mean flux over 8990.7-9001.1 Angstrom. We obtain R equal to 40.1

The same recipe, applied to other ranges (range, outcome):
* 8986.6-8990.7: 40.1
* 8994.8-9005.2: 40.2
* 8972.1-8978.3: 39.2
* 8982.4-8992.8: 40.1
